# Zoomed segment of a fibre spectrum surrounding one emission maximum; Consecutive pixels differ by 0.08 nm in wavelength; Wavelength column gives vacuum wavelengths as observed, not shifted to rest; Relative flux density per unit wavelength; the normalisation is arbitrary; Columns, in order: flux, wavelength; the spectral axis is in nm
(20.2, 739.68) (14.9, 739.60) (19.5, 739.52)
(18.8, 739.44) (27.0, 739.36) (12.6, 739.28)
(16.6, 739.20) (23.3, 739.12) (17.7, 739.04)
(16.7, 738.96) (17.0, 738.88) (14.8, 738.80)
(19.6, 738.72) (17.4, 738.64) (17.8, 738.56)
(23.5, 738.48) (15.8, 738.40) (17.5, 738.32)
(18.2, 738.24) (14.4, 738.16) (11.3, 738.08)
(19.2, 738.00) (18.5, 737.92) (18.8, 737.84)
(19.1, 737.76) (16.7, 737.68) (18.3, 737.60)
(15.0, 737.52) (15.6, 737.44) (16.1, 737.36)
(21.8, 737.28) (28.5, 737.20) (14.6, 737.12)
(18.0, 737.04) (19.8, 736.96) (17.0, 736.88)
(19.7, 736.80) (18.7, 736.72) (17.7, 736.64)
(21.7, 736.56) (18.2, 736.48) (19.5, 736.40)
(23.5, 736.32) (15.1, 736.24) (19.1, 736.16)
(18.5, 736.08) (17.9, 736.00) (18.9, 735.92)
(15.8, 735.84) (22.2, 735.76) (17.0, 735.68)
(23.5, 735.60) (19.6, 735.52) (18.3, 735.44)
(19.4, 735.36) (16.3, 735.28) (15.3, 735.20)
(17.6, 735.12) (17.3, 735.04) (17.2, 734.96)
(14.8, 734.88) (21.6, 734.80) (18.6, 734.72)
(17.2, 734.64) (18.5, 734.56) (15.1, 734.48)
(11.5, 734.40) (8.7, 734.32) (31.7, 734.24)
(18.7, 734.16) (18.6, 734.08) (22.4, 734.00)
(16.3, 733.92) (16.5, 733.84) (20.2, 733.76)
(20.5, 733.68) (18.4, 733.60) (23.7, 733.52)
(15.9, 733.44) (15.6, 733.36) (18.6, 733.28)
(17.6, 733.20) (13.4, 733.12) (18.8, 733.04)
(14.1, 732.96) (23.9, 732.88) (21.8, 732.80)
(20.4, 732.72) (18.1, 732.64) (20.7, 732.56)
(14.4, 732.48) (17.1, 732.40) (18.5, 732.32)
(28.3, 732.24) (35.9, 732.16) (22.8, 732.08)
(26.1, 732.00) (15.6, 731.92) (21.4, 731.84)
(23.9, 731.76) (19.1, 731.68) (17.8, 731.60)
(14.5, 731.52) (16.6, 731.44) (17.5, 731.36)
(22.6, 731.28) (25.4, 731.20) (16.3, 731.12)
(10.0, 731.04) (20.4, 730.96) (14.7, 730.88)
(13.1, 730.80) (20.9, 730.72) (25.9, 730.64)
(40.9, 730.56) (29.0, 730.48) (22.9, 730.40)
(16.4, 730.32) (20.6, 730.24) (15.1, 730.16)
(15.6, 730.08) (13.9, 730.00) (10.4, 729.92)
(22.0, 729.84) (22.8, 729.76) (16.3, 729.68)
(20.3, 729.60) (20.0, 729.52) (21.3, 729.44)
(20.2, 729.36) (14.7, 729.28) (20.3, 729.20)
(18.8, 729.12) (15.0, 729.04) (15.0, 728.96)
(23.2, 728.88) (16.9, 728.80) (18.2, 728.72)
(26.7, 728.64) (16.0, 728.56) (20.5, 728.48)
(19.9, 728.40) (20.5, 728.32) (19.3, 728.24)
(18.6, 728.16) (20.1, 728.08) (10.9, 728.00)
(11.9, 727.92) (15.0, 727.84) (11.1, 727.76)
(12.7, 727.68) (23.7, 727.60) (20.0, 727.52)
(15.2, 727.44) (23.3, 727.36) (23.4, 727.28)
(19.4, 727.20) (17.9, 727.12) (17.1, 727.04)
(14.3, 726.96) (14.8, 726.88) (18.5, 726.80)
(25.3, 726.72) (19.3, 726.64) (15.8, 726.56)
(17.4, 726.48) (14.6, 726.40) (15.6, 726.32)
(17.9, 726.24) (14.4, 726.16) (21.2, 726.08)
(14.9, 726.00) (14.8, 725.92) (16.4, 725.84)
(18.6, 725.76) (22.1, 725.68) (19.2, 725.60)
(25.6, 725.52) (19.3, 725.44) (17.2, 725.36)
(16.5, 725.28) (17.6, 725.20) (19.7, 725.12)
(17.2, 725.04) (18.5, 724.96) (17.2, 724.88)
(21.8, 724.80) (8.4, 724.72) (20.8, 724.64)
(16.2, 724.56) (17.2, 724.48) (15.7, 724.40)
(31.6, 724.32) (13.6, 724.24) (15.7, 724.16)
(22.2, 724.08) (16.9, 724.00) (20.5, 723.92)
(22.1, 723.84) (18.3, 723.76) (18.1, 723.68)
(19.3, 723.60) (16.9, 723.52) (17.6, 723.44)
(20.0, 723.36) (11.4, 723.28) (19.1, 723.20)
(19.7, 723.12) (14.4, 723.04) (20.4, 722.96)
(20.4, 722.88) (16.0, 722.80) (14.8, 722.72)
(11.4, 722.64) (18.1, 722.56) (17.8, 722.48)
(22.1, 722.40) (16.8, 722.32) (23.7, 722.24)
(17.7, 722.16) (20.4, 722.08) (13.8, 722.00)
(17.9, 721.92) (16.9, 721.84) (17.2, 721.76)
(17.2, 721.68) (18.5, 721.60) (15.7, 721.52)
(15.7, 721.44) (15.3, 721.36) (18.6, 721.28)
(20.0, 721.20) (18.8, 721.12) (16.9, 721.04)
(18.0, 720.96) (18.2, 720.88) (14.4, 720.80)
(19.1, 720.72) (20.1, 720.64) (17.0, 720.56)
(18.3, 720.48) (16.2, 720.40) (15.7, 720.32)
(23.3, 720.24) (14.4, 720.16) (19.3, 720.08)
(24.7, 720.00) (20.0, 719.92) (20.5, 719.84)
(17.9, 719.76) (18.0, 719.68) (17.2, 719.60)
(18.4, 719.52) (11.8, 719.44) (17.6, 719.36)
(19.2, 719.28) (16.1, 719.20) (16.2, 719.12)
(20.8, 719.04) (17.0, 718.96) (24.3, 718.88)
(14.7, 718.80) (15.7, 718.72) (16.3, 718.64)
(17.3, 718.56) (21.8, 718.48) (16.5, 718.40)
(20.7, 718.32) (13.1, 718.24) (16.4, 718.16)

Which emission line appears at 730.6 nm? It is [S II]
